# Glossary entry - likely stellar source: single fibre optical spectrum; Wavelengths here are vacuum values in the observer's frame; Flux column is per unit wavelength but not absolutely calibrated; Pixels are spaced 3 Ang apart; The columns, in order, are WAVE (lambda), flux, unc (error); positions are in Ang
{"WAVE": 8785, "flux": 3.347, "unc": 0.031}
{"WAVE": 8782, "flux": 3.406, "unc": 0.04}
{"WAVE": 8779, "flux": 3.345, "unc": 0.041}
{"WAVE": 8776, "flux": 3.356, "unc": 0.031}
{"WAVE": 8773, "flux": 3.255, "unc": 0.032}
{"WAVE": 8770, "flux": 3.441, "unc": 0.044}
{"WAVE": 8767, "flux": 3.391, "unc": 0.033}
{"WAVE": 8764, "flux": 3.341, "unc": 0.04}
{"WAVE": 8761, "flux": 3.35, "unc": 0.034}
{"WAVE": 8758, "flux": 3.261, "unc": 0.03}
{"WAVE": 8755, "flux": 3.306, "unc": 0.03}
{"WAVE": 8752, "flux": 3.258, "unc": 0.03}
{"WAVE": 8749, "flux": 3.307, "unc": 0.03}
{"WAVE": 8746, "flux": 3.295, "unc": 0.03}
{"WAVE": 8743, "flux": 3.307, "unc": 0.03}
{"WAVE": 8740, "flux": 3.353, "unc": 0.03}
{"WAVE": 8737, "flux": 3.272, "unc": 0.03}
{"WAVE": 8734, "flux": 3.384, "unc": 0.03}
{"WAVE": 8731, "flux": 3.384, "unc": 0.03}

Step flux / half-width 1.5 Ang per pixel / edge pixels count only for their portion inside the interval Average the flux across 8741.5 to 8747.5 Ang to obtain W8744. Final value 3.3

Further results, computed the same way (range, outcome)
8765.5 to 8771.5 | 3.42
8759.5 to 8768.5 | 3.36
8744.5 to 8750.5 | 3.3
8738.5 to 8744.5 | 3.33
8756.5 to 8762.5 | 3.31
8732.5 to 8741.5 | 3.34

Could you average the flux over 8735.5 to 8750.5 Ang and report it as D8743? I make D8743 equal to 3.31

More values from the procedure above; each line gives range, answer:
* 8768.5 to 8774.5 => 3.35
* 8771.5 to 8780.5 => 3.32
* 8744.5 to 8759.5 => 3.29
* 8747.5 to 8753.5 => 3.28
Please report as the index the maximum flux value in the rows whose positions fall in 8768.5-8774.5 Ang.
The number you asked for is 3.441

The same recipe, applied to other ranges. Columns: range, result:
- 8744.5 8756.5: 3.307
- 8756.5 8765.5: 3.35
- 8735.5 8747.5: 3.353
